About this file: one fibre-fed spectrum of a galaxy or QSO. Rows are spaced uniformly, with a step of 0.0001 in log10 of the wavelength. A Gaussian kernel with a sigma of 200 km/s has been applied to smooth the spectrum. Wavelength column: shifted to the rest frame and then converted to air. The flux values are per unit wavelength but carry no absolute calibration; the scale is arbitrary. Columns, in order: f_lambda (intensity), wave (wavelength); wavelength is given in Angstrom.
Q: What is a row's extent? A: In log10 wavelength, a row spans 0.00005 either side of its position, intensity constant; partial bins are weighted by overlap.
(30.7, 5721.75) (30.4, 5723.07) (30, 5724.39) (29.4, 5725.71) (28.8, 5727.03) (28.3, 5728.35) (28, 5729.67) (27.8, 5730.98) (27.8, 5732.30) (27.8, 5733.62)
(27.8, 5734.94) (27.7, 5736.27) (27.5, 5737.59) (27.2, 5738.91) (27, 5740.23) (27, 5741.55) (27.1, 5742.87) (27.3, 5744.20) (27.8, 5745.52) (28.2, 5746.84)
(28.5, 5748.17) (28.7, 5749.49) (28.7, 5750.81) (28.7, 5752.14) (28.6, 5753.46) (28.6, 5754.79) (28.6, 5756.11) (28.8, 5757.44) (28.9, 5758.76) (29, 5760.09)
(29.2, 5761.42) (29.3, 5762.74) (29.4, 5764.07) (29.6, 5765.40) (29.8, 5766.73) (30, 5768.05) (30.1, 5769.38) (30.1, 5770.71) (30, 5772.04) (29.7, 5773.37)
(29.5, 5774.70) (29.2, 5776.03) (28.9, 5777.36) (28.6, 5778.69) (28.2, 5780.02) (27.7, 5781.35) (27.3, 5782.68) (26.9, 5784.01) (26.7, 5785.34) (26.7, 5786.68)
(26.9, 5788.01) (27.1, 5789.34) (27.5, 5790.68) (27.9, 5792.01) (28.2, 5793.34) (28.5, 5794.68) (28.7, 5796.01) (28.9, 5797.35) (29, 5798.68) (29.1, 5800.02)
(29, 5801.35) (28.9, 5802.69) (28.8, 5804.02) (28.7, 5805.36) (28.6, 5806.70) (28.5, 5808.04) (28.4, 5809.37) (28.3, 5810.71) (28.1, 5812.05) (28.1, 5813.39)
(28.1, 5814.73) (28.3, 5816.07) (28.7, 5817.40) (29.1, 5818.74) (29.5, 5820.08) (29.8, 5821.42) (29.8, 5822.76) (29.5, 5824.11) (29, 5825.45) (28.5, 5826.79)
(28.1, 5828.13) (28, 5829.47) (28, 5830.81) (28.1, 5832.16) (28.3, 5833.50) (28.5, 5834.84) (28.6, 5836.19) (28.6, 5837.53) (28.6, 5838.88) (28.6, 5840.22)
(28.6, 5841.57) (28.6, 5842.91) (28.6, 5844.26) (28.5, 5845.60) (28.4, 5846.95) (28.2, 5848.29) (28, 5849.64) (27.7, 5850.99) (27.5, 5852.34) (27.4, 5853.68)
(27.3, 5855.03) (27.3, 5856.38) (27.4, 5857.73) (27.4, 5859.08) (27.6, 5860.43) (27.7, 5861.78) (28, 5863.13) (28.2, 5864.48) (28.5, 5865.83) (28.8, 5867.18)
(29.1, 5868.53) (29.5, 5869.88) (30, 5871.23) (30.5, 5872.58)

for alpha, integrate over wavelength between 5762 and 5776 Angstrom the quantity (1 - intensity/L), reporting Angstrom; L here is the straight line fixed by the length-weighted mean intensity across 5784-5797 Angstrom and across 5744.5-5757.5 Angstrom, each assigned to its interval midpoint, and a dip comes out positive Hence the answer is -0.8 Angstrom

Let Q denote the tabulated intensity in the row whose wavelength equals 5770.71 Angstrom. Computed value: 30.1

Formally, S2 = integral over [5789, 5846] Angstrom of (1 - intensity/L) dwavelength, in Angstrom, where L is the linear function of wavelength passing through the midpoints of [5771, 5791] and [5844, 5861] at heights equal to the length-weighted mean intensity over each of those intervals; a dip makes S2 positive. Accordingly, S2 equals -1.3 Angstrom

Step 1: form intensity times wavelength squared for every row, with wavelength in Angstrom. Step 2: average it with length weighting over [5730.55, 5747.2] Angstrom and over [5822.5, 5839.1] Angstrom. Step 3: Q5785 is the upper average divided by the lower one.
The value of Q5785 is 1.1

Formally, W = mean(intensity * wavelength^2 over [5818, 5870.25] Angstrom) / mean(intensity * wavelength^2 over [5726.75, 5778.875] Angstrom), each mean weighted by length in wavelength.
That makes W 1.02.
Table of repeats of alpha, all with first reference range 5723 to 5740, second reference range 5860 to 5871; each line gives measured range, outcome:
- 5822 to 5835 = -0.1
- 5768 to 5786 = -0.3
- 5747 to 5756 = -0.1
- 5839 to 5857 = 0.3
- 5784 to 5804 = 0.2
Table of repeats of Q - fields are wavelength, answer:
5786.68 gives 26.7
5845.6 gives 28.5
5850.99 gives 27.7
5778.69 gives 28.6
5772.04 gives 30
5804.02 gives 28.8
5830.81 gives 28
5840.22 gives 28.6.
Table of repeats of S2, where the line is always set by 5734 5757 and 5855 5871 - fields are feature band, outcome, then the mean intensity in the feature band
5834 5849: -0.2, 28.5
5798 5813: -0.3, 28.7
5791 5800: -0.2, 28.5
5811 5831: -0.5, 28.7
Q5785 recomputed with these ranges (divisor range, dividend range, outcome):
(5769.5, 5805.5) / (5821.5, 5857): 1.02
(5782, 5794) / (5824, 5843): 1.06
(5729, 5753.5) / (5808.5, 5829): 1.06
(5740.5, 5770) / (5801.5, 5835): 1.02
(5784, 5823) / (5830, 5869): 1.01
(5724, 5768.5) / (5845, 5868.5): 1.02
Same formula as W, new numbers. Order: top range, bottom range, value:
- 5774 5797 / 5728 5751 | 1.02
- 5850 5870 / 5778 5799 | 1.03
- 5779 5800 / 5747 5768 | 0.97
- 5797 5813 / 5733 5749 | 1.06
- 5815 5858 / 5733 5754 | 1.05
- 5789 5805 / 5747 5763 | 1.01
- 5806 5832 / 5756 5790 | 1.01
